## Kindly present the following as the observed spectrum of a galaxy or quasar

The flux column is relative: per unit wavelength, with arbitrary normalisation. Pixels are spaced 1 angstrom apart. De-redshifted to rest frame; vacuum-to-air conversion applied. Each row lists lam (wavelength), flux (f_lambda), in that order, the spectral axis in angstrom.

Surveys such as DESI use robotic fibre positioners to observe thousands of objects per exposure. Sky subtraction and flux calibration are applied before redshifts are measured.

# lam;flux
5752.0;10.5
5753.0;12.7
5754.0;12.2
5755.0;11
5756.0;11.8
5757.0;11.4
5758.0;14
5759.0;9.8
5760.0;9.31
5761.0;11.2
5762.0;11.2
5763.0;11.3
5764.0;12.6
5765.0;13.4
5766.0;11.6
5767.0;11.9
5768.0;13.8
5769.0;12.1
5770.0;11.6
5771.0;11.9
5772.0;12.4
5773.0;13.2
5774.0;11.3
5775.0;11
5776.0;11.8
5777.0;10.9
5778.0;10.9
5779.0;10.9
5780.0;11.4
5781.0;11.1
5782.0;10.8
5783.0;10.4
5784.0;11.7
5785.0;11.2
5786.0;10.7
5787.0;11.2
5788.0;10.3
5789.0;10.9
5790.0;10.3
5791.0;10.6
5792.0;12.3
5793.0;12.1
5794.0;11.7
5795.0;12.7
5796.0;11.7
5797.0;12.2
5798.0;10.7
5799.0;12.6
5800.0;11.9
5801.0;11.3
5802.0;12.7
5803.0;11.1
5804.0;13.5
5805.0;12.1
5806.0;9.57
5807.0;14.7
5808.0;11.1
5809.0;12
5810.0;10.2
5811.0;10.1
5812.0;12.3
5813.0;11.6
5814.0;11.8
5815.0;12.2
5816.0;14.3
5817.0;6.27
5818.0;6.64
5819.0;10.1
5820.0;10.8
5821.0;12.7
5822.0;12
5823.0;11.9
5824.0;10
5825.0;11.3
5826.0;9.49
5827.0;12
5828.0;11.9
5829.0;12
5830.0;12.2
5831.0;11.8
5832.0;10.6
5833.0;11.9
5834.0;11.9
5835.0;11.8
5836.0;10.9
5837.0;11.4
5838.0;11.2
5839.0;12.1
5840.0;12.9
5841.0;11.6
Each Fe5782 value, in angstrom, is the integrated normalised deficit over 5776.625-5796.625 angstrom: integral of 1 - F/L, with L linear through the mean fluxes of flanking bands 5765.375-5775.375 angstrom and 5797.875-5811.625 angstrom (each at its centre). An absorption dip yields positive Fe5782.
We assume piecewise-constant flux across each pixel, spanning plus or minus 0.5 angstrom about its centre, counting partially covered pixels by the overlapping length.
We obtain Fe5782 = 1.2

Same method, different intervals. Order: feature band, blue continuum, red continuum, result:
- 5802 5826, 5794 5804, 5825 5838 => 1.0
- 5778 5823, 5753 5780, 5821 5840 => 1.1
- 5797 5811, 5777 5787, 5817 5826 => -1.4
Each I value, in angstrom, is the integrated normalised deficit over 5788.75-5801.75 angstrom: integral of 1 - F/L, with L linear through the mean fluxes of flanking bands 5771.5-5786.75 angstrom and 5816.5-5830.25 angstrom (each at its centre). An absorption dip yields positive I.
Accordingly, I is -0.7 angstrom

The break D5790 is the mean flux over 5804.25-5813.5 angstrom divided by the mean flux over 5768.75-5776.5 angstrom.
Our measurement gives 0.97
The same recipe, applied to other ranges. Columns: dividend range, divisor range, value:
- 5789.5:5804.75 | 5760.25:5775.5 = 0.99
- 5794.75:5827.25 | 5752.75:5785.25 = 0.98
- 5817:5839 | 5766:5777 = 0.92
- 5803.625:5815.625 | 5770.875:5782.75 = 1.03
